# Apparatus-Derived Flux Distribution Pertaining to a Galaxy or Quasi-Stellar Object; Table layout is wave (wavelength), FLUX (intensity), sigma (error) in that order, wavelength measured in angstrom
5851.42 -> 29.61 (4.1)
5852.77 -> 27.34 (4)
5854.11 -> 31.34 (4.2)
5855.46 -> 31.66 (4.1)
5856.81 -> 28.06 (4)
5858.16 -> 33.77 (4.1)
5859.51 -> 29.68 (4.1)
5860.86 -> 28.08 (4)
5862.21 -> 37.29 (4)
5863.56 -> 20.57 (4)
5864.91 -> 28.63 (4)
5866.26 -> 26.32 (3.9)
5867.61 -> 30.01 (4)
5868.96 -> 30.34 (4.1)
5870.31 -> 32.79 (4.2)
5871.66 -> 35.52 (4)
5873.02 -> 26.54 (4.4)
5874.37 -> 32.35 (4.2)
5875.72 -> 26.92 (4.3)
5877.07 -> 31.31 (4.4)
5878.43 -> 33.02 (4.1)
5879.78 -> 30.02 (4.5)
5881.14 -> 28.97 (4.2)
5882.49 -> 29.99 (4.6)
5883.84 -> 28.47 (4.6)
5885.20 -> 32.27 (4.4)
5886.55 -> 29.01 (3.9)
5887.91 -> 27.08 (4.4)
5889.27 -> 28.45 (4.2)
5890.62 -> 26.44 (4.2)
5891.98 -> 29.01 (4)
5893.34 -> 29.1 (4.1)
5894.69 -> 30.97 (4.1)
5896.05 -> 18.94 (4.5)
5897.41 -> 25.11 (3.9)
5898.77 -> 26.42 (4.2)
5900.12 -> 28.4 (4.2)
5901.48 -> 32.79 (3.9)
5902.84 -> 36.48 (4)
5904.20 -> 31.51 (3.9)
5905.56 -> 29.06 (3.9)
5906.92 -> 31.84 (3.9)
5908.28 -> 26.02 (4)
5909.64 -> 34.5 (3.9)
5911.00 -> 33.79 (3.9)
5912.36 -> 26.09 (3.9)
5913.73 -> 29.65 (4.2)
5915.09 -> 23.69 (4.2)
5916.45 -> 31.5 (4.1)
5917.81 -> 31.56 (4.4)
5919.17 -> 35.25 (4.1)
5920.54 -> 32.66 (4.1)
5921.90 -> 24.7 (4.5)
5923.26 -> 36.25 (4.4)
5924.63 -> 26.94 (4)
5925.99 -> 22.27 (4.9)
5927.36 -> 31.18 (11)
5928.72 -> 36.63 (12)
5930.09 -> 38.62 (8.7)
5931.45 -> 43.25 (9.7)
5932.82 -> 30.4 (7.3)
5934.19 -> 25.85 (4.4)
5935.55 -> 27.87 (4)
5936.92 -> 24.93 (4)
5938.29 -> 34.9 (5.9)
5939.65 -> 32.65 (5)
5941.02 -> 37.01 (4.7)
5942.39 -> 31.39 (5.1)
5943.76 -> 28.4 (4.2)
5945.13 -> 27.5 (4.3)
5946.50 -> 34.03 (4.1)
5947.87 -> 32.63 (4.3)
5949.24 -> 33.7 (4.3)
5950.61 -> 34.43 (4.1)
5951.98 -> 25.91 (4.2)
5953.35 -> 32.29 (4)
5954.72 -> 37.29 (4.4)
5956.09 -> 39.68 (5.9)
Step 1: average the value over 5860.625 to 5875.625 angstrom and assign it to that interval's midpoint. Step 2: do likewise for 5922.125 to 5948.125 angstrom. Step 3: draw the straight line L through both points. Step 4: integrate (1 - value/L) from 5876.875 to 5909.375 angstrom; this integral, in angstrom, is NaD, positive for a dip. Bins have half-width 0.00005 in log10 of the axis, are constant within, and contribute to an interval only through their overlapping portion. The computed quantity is 1.3 angstrom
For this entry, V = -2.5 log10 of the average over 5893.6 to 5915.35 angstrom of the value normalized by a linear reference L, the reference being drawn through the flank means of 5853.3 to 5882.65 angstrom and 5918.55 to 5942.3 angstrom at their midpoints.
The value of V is 0.070 mag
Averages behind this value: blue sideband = 30.1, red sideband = 31.8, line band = 29.2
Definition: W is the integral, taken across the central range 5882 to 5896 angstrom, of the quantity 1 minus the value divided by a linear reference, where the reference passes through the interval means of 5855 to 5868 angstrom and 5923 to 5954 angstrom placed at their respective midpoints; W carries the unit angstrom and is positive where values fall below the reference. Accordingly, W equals 0.7 angstrom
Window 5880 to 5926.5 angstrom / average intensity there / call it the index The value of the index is 29.3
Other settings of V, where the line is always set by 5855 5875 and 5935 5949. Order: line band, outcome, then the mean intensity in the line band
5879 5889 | 0.035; 29.4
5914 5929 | 0.030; 30.1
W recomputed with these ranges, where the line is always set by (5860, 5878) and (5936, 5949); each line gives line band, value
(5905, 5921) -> 0.2 angstrom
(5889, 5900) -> 1.3 angstrom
